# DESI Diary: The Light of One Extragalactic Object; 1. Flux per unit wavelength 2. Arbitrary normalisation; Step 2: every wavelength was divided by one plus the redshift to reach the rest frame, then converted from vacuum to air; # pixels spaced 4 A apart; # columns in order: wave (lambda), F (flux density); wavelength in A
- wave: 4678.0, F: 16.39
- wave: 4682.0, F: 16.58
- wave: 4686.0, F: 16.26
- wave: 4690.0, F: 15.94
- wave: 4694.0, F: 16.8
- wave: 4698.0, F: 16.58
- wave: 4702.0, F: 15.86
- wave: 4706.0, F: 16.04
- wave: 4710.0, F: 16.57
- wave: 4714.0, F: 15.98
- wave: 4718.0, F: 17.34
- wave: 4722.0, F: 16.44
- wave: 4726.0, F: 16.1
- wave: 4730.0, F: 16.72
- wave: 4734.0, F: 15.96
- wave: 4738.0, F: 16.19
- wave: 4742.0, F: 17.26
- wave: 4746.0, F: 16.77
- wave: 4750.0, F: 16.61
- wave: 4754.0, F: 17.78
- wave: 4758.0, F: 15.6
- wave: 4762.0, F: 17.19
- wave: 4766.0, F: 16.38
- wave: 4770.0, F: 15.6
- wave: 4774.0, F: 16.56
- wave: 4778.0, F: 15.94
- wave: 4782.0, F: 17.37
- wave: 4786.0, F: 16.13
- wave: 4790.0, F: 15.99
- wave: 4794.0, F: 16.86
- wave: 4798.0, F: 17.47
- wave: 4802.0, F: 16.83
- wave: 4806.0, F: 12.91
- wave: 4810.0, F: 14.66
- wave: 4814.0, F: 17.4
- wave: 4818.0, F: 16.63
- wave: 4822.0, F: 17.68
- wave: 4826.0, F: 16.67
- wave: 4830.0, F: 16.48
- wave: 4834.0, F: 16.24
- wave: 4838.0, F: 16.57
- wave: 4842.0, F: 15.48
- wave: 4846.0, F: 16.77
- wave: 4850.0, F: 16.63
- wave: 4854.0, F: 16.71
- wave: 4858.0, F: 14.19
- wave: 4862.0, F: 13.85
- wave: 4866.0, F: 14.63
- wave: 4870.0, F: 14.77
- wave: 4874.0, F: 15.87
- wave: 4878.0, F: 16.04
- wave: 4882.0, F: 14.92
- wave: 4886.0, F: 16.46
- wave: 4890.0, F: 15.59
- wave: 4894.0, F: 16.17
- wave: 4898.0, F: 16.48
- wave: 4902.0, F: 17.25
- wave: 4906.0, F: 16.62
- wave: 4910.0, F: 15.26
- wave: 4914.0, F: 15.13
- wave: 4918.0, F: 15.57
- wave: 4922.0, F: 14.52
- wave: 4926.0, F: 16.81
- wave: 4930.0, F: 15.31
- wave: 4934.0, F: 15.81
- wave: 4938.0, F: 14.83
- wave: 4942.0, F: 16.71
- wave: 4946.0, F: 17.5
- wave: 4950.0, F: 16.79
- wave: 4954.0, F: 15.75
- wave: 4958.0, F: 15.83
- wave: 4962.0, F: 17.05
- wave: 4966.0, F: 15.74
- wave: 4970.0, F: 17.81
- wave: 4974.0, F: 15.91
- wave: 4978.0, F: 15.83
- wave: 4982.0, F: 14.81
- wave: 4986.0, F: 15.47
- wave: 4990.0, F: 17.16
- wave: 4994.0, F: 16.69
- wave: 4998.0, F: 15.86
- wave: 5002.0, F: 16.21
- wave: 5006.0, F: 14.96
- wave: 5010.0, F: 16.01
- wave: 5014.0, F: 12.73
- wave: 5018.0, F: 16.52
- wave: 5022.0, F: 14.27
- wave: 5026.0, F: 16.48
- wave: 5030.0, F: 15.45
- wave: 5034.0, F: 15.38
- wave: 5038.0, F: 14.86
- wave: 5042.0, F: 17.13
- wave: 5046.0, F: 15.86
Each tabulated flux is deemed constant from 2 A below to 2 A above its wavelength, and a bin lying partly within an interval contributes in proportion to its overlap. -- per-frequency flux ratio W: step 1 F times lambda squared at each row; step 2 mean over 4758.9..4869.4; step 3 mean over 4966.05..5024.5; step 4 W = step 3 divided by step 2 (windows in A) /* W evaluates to 1.05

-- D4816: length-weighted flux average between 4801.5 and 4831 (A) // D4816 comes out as 16.1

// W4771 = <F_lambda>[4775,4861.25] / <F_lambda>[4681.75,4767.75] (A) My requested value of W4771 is 0.98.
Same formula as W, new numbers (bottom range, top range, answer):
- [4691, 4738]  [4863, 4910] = 1.04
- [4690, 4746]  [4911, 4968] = 1.06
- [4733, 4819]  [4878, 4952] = 1.03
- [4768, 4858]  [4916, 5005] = 1.05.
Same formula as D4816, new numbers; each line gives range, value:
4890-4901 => 16.3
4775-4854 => 16.4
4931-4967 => 16.2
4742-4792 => 16.5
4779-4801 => 16.7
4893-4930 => 15.9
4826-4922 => 15.8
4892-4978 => 16.1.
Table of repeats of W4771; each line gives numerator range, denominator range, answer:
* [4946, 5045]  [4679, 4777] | 0.97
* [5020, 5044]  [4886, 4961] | 0.97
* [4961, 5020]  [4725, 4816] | 0.97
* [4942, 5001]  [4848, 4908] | 1.04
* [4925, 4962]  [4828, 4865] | 1.02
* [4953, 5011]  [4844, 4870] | 1.04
